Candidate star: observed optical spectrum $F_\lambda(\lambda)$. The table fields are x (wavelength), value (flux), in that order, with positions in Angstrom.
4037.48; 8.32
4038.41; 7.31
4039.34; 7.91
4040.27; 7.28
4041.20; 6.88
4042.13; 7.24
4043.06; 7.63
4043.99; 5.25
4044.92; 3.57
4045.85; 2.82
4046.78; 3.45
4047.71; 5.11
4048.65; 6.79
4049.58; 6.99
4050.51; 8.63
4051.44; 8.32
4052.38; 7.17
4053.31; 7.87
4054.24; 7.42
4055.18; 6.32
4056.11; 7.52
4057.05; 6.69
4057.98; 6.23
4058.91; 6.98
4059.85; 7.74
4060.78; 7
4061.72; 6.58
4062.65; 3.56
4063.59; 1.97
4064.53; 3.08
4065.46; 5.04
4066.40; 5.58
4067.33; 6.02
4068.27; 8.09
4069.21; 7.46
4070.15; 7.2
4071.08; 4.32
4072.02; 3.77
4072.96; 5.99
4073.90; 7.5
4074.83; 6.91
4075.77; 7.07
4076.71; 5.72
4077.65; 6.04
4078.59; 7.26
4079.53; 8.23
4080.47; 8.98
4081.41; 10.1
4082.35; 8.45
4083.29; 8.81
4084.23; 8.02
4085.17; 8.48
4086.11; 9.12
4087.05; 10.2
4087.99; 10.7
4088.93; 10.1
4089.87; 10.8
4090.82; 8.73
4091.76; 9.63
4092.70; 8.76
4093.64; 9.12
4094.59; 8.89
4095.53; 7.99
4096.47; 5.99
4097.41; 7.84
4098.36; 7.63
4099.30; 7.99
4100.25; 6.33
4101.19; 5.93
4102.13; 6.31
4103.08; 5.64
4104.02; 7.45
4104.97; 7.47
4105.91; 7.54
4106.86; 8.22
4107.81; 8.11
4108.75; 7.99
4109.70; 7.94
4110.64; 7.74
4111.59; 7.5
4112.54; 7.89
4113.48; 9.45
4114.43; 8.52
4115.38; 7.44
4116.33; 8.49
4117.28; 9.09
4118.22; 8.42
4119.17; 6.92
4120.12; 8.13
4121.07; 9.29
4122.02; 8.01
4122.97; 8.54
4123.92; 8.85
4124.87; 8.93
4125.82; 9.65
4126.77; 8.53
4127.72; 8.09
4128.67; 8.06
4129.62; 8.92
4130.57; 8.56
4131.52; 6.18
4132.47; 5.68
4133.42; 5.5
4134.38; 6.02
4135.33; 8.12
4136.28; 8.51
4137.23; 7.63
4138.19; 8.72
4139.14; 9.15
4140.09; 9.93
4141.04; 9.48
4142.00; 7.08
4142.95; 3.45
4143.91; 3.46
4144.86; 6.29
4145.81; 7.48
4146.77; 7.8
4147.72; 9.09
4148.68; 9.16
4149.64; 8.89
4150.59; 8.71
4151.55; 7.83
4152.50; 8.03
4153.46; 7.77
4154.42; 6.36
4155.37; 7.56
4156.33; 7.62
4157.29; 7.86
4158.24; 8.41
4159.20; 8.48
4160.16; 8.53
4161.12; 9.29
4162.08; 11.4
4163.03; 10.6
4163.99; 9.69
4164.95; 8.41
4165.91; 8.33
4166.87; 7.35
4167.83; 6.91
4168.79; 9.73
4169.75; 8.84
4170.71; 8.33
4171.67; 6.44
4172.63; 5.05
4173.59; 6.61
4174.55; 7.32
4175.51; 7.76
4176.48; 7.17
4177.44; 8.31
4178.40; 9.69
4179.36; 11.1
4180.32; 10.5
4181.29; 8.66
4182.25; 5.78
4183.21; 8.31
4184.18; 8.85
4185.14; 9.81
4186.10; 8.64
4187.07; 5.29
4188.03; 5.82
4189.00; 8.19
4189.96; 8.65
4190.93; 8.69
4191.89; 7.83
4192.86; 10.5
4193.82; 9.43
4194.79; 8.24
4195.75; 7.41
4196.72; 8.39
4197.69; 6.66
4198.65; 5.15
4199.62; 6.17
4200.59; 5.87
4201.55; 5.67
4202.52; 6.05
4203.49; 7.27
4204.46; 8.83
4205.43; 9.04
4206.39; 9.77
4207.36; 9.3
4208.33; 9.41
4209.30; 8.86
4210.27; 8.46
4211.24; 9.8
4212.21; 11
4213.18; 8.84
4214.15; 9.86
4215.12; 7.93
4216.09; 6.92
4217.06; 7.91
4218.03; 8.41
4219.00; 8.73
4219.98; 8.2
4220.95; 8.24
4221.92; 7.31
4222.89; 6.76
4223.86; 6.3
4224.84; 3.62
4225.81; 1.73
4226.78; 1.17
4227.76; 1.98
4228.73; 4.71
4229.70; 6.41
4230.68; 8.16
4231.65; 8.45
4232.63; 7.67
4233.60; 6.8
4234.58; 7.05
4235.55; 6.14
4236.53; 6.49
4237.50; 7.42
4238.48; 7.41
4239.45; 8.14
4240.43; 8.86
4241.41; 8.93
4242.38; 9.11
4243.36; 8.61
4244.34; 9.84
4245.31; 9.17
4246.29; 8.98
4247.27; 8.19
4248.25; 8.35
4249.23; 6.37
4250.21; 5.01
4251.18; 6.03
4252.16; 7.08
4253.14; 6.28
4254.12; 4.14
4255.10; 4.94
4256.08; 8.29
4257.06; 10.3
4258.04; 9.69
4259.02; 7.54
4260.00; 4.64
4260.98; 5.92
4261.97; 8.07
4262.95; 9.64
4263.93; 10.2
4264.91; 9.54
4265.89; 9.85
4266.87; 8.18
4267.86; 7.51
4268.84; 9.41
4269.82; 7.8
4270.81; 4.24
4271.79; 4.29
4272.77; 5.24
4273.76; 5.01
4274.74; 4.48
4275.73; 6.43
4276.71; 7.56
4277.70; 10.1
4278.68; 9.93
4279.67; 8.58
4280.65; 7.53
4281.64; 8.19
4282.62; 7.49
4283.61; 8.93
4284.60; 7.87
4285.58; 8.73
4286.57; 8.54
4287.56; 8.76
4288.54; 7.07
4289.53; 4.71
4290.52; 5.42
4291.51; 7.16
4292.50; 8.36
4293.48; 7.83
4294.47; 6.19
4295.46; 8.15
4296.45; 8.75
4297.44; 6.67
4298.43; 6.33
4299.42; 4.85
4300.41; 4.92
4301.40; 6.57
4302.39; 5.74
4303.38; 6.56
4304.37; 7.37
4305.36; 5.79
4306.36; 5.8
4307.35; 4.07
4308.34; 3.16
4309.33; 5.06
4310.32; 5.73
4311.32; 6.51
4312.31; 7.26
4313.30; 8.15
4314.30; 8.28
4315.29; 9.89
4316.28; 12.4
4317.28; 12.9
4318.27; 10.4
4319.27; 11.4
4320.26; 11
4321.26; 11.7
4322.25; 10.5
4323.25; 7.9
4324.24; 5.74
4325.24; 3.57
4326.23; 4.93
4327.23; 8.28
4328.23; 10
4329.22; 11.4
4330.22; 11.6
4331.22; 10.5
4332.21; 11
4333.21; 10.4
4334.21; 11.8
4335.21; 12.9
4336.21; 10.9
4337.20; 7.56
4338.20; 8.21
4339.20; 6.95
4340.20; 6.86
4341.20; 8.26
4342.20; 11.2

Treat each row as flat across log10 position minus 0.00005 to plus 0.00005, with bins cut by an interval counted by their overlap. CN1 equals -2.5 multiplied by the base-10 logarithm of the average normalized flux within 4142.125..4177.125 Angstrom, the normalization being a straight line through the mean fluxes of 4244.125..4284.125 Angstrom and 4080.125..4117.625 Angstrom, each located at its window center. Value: 0.023 mag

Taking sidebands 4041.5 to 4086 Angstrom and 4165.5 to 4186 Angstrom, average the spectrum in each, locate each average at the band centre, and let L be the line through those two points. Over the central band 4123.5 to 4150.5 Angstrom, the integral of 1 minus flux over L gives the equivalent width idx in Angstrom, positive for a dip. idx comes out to -0.6 Angstrom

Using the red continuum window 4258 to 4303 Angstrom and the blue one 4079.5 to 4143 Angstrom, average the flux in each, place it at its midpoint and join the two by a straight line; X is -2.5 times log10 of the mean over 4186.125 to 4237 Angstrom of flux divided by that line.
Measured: 0.05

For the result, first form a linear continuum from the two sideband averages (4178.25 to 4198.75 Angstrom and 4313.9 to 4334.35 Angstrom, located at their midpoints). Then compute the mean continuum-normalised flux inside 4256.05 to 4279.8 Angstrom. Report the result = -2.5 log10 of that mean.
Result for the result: 0.19 mag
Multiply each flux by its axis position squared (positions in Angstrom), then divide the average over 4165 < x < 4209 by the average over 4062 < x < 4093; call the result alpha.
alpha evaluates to 1.1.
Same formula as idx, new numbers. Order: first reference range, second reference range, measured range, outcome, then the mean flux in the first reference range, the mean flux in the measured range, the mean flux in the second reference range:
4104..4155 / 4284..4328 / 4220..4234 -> 3.49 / 7.89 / 5.74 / 7.45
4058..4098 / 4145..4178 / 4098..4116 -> 0.23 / 7.37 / 7.54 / 8.13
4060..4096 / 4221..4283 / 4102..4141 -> -3.55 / 7.41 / 8.01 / 7.14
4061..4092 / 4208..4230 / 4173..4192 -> -2.77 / 7.24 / 8.14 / 7.05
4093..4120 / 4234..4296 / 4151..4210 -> -3.50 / 7.72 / 8.1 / 7.55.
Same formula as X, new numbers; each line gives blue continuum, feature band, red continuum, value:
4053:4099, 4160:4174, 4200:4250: -0.13 mag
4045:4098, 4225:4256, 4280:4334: 0.14 mag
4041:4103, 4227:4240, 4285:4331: 0.14 mag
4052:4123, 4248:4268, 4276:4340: 0.07 mag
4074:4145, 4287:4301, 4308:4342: 0.28 mag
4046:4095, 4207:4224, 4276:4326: -0.14 mag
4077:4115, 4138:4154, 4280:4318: 0.03 mag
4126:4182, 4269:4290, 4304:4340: 0.17 mag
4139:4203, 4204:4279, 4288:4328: 0.02 mag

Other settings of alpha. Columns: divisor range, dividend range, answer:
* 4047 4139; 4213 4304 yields 1.04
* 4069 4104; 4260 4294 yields 1.06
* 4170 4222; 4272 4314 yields 0.88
